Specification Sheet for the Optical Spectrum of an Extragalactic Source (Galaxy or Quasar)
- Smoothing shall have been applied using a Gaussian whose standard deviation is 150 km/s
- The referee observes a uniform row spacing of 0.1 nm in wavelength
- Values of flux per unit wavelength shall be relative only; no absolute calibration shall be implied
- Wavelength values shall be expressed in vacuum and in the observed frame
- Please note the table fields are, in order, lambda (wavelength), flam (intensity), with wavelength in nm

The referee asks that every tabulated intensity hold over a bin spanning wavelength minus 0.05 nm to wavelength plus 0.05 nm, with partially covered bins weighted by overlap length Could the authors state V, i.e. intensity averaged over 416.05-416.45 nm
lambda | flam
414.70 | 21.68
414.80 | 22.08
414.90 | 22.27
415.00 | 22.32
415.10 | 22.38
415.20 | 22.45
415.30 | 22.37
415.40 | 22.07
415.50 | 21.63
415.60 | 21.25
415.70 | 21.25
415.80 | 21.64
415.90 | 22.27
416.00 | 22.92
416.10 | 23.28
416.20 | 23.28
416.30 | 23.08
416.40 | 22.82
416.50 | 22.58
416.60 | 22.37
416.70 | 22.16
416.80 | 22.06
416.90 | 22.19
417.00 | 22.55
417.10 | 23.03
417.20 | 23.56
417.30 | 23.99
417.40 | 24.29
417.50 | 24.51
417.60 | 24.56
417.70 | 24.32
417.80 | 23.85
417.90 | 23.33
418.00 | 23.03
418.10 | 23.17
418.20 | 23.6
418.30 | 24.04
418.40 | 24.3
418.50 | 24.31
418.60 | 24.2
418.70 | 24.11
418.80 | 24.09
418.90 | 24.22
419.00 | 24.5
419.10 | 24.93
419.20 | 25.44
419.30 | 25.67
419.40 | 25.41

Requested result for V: 23.1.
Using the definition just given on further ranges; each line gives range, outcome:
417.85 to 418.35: 23.4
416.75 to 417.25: 22.7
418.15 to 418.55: 24.1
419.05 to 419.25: 25.2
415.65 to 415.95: 21.7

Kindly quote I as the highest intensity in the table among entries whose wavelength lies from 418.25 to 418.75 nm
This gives 24.31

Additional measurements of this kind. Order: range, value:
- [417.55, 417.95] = 24.56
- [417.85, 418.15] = 23.33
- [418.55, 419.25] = 25.44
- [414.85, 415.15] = 22.38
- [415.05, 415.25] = 22.45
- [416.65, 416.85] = 22.16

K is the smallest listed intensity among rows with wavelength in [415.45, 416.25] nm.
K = 21.25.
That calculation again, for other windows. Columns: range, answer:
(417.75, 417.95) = 23.33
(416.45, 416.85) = 22.06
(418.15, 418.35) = 23.6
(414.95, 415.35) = 22.32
